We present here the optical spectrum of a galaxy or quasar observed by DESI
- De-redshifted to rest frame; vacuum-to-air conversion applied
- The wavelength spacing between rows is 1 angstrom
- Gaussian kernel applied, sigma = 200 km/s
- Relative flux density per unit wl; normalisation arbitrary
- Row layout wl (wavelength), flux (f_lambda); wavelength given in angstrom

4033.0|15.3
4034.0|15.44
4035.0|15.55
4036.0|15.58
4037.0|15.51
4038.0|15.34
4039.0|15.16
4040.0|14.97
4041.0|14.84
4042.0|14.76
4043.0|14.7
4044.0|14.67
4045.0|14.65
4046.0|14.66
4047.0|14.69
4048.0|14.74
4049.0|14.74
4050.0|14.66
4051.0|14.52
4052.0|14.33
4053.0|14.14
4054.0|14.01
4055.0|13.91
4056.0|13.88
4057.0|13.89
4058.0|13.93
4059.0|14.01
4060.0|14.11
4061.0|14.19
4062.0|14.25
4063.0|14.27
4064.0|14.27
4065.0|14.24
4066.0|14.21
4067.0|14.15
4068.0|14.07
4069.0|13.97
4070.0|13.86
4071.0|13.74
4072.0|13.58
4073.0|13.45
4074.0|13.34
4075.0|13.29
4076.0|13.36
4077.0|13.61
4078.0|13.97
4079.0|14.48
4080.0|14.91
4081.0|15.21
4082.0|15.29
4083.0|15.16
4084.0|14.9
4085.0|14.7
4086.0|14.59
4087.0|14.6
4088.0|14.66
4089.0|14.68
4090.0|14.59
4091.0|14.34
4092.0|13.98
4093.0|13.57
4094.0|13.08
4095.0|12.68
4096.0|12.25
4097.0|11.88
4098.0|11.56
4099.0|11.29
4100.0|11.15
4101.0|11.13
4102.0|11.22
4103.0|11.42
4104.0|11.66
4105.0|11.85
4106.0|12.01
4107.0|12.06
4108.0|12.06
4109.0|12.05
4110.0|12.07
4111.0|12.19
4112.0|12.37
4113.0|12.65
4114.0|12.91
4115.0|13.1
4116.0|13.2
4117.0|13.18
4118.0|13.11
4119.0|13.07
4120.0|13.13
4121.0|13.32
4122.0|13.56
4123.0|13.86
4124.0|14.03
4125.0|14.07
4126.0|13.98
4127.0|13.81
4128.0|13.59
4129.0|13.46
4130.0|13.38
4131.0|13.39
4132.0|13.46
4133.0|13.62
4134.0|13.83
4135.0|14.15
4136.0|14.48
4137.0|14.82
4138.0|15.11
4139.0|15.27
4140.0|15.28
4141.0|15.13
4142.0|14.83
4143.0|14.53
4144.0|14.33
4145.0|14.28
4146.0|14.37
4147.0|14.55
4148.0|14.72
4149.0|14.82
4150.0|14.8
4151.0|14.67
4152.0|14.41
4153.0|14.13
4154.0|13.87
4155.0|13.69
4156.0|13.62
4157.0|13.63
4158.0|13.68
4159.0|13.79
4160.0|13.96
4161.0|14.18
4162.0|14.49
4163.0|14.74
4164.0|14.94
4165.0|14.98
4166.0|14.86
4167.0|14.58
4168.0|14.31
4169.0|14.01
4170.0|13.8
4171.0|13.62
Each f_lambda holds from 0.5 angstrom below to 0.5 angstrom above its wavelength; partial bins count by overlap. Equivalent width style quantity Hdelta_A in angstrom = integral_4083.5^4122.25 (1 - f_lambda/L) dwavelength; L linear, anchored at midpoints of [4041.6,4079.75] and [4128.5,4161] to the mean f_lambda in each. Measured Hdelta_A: 3.6 angstrom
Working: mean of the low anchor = 14.1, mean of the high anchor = 14.3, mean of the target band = 12.9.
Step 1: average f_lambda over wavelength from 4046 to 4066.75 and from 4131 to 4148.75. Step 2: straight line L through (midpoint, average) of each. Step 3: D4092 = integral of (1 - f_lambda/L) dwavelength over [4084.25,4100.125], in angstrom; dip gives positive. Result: 1.0 angstrom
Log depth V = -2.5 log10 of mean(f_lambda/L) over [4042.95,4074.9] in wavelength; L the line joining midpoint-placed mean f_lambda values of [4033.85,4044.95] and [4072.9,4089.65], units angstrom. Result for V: 0.05 mag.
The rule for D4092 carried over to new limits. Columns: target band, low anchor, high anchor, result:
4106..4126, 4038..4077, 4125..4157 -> 1.8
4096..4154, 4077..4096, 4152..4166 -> 3.6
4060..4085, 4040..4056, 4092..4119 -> -1.1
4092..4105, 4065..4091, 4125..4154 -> 2.1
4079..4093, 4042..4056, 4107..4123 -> -1.2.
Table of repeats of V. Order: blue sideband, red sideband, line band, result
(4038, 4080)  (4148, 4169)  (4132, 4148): -0.02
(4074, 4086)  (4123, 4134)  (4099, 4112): 0.19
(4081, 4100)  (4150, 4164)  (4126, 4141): -0.01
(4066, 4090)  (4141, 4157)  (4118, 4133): 0.06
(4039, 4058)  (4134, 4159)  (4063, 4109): 0.08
